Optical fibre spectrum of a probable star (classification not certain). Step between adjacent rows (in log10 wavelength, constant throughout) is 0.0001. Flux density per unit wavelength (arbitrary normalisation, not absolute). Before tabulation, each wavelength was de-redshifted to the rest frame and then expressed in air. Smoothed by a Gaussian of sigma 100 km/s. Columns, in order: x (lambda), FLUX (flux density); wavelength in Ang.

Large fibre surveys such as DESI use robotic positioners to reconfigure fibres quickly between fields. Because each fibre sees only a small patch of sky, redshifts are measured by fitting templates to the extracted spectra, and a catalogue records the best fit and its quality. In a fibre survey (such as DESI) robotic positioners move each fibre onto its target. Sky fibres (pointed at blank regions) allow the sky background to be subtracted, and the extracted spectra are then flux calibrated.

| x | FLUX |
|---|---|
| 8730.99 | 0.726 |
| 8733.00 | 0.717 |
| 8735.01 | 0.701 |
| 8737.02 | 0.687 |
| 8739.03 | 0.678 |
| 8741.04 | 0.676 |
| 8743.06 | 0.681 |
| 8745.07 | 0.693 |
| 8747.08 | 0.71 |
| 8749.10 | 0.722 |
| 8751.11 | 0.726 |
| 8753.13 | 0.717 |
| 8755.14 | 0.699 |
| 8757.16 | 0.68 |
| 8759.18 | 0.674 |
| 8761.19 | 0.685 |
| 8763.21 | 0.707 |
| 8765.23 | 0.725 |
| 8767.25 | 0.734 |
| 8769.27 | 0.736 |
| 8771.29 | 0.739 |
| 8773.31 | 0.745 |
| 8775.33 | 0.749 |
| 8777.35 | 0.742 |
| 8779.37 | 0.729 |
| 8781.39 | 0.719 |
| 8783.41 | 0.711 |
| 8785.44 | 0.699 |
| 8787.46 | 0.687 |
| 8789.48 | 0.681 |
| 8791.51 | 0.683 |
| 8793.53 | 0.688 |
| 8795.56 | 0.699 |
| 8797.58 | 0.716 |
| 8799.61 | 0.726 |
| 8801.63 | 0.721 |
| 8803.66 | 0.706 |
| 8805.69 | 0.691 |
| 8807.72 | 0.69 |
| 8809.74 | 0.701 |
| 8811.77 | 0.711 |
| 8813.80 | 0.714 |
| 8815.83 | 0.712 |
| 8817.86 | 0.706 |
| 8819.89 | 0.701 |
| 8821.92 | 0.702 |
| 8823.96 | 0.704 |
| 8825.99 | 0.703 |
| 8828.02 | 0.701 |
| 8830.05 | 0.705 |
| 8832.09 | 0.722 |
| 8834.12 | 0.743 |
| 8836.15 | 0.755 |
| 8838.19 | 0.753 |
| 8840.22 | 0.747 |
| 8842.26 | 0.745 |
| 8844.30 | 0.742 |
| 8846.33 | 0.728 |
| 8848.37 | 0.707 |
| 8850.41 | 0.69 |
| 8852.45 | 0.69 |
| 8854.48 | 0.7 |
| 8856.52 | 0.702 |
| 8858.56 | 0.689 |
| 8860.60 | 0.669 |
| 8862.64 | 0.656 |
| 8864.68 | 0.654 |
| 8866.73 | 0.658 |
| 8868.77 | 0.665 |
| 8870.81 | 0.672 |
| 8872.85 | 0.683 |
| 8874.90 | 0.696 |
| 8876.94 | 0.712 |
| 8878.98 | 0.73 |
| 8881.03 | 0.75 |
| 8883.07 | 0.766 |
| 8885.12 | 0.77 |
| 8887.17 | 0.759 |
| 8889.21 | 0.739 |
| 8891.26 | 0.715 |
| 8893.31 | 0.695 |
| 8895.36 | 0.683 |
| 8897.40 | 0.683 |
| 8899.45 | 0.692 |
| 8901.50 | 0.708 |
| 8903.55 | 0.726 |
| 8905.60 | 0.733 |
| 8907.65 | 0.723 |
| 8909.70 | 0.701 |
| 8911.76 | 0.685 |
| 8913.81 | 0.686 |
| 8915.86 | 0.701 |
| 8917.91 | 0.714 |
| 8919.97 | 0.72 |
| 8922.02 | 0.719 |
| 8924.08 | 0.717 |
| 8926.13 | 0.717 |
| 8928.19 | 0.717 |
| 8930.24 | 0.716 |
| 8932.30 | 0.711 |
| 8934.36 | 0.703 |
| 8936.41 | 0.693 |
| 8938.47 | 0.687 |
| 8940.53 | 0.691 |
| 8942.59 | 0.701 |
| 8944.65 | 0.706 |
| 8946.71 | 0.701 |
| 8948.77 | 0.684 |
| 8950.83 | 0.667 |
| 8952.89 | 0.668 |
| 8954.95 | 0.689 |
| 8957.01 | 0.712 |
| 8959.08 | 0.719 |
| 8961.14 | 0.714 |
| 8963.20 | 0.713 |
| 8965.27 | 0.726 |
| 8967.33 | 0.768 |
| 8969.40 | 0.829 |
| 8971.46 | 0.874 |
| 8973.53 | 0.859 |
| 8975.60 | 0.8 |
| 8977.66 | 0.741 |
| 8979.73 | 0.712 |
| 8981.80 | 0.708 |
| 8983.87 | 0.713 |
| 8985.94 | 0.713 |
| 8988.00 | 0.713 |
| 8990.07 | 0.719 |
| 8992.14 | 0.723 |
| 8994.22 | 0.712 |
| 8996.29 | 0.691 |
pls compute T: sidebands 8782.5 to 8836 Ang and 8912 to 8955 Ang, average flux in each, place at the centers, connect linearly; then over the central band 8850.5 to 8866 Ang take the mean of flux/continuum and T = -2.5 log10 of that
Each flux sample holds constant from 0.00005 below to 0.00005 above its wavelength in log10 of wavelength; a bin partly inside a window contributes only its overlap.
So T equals 0.04 mag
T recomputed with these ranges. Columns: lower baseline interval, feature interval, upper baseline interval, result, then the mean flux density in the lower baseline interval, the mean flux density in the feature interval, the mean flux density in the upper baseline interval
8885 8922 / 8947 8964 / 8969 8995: 0.07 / 0.712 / 0.696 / 0.754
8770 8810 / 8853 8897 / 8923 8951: 0.00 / 0.712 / 0.703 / 0.702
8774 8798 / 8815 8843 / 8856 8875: -0.05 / 0.709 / 0.721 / 0.672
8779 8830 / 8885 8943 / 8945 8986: 0.02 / 0.704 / 0.71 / 0.736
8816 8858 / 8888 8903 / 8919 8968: 0.01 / 0.717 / 0.704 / 0.706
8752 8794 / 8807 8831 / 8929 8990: 0.02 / 0.711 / 0.705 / 0.725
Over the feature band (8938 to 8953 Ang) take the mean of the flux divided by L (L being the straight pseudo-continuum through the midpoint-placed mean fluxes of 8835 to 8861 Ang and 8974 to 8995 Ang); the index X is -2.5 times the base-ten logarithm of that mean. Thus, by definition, 0.06 mag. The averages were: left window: 0.718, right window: 0.729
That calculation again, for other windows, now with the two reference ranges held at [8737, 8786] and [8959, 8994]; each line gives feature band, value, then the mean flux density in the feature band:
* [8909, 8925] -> 0.05 mag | 0.705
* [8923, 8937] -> 0.04 mag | 0.711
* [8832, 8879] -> 0.04 mag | 0.704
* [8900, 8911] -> 0.03 mag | 0.716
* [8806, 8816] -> 0.02 mag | 0.704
